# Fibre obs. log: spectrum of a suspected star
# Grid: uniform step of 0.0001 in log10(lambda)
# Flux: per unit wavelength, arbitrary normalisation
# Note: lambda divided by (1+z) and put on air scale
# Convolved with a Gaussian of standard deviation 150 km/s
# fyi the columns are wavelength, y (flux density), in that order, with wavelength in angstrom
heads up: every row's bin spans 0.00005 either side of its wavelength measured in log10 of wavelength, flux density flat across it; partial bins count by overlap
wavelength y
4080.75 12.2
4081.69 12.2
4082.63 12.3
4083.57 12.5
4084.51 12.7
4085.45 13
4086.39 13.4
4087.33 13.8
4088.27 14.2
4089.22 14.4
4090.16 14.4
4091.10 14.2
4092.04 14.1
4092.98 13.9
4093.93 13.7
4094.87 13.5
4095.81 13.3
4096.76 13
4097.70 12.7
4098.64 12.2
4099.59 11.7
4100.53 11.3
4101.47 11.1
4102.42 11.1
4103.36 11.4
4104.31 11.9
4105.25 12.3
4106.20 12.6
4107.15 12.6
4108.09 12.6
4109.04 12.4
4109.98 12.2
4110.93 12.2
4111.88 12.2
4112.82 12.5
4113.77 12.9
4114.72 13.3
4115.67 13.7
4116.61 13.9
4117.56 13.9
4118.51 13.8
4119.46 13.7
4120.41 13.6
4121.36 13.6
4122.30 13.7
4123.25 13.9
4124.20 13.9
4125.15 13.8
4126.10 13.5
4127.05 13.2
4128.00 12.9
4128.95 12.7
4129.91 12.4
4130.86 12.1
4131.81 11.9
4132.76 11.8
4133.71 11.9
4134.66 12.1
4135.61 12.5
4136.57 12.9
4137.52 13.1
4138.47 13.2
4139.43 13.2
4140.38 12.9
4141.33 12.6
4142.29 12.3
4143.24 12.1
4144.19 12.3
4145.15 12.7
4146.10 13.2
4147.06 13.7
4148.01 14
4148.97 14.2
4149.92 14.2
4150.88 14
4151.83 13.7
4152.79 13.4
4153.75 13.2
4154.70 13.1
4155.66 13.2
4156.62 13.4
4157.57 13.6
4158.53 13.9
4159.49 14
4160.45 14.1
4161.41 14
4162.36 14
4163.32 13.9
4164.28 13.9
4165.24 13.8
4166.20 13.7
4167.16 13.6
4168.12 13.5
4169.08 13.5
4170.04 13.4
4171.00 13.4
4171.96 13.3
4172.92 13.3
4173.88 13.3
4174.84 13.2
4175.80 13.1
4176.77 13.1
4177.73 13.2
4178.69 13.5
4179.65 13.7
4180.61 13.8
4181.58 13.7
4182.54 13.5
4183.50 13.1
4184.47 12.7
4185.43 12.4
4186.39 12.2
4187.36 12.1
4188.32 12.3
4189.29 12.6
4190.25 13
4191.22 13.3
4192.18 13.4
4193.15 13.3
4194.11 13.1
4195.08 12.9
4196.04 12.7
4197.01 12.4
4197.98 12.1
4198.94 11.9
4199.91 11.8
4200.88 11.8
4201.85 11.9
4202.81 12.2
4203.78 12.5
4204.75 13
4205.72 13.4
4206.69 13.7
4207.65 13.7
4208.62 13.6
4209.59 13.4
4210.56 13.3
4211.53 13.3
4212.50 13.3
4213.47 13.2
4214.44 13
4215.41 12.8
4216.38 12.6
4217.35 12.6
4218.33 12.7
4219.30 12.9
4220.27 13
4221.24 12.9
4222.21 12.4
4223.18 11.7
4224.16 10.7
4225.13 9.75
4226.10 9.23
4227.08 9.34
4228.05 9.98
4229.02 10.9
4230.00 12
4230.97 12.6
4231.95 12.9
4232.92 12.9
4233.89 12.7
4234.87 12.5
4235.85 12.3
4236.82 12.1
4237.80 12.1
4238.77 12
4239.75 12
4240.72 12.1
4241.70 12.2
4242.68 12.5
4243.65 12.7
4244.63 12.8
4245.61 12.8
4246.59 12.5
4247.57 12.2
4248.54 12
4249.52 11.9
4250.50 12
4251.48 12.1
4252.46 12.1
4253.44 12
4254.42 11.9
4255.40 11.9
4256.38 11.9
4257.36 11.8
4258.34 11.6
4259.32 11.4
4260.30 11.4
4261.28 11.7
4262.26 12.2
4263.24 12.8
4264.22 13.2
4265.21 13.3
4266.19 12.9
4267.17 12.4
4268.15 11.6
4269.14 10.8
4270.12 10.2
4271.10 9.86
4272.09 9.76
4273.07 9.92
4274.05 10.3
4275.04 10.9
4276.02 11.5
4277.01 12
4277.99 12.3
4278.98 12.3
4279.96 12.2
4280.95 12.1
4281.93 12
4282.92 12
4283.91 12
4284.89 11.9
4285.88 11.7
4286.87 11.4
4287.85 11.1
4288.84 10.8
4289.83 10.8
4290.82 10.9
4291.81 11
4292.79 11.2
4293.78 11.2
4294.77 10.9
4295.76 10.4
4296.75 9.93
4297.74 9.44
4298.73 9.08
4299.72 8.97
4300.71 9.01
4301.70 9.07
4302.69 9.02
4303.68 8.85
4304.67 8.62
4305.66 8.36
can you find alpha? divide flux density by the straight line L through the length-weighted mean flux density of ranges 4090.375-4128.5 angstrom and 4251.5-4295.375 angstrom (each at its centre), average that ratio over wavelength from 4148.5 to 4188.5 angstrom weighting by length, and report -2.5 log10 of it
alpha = -0.08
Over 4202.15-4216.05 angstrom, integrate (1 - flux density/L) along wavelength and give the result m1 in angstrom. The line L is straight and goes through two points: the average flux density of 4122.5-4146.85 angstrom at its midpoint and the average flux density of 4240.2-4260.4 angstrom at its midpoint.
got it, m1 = -0.9 angstrom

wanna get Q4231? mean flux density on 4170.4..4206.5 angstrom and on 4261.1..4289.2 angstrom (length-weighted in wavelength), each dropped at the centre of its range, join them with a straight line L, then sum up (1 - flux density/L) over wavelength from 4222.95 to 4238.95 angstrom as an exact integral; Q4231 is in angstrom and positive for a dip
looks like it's 1.0 angstrom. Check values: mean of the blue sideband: 12.9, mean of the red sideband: 11.6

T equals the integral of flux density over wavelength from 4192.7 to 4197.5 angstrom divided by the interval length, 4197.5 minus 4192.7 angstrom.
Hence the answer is 12.9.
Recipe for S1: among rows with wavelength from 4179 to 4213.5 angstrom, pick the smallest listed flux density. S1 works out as 11.8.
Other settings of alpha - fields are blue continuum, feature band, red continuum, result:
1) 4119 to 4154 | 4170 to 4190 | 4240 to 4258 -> -0.03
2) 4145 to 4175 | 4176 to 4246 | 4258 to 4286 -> 0.02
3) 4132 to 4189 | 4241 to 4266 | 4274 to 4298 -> -0.03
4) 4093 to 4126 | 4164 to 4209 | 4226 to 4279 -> -0.06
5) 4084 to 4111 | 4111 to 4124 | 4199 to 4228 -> -0.06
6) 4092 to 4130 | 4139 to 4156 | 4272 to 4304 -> -0.06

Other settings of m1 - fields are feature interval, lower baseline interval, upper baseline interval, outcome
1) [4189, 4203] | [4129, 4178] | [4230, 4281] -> 0.1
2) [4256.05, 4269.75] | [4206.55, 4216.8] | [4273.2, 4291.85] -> -0.1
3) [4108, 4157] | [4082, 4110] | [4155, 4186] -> 0.3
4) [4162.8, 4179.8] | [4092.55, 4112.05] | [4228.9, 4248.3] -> -1.5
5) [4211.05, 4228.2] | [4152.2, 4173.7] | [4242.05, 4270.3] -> 0.9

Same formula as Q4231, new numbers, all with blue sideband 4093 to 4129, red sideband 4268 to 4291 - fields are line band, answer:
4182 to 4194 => -0.7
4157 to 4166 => -1.1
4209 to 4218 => -0.9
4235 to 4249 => -0.8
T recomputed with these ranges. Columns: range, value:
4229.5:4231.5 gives 12.3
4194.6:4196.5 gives 12.8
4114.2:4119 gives 13.7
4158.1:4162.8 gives 14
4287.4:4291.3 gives 10.9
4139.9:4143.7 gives 12.5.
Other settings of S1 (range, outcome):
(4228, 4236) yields 9.98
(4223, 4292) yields 9.23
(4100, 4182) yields 11.1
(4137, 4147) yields 12.1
